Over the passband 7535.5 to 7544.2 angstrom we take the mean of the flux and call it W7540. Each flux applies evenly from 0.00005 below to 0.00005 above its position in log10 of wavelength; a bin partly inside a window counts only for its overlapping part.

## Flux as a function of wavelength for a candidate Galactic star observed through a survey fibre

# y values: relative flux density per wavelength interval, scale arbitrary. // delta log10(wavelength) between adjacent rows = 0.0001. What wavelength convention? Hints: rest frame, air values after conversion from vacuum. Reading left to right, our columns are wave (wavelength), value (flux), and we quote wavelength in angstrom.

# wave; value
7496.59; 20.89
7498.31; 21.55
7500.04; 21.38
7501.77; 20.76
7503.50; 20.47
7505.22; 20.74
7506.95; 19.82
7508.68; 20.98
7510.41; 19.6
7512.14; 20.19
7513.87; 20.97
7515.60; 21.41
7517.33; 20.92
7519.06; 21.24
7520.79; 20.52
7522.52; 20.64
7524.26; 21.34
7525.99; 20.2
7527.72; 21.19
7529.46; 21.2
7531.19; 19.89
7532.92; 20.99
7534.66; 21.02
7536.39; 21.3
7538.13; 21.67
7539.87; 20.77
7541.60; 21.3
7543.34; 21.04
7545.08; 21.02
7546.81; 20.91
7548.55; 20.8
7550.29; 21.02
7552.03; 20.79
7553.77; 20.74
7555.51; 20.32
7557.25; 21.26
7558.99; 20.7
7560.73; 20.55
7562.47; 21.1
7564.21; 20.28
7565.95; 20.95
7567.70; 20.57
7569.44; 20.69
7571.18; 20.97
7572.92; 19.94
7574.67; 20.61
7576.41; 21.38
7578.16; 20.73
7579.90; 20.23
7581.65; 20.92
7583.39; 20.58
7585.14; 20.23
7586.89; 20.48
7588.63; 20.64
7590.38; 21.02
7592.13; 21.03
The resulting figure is 21.2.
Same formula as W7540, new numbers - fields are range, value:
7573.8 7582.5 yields 20.8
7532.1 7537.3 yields 21.1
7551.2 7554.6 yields 20.8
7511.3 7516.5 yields 20.9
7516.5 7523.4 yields 20.8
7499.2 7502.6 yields 21.1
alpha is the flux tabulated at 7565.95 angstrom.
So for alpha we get 20.95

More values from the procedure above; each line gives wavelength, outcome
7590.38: 21.02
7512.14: 20.19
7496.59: 20.89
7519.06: 21.24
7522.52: 20.64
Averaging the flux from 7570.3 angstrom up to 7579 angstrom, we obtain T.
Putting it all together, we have 20.7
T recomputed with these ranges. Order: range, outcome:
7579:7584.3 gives 20.6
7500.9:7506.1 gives 20.7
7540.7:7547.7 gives 21.1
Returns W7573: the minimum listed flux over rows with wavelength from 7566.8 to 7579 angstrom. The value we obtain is 19.94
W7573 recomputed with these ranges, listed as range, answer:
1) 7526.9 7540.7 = 19.89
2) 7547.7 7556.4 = 20.32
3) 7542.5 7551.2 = 20.8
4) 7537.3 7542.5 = 20.77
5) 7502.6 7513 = 19.6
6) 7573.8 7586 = 20.23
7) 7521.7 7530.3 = 20.2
